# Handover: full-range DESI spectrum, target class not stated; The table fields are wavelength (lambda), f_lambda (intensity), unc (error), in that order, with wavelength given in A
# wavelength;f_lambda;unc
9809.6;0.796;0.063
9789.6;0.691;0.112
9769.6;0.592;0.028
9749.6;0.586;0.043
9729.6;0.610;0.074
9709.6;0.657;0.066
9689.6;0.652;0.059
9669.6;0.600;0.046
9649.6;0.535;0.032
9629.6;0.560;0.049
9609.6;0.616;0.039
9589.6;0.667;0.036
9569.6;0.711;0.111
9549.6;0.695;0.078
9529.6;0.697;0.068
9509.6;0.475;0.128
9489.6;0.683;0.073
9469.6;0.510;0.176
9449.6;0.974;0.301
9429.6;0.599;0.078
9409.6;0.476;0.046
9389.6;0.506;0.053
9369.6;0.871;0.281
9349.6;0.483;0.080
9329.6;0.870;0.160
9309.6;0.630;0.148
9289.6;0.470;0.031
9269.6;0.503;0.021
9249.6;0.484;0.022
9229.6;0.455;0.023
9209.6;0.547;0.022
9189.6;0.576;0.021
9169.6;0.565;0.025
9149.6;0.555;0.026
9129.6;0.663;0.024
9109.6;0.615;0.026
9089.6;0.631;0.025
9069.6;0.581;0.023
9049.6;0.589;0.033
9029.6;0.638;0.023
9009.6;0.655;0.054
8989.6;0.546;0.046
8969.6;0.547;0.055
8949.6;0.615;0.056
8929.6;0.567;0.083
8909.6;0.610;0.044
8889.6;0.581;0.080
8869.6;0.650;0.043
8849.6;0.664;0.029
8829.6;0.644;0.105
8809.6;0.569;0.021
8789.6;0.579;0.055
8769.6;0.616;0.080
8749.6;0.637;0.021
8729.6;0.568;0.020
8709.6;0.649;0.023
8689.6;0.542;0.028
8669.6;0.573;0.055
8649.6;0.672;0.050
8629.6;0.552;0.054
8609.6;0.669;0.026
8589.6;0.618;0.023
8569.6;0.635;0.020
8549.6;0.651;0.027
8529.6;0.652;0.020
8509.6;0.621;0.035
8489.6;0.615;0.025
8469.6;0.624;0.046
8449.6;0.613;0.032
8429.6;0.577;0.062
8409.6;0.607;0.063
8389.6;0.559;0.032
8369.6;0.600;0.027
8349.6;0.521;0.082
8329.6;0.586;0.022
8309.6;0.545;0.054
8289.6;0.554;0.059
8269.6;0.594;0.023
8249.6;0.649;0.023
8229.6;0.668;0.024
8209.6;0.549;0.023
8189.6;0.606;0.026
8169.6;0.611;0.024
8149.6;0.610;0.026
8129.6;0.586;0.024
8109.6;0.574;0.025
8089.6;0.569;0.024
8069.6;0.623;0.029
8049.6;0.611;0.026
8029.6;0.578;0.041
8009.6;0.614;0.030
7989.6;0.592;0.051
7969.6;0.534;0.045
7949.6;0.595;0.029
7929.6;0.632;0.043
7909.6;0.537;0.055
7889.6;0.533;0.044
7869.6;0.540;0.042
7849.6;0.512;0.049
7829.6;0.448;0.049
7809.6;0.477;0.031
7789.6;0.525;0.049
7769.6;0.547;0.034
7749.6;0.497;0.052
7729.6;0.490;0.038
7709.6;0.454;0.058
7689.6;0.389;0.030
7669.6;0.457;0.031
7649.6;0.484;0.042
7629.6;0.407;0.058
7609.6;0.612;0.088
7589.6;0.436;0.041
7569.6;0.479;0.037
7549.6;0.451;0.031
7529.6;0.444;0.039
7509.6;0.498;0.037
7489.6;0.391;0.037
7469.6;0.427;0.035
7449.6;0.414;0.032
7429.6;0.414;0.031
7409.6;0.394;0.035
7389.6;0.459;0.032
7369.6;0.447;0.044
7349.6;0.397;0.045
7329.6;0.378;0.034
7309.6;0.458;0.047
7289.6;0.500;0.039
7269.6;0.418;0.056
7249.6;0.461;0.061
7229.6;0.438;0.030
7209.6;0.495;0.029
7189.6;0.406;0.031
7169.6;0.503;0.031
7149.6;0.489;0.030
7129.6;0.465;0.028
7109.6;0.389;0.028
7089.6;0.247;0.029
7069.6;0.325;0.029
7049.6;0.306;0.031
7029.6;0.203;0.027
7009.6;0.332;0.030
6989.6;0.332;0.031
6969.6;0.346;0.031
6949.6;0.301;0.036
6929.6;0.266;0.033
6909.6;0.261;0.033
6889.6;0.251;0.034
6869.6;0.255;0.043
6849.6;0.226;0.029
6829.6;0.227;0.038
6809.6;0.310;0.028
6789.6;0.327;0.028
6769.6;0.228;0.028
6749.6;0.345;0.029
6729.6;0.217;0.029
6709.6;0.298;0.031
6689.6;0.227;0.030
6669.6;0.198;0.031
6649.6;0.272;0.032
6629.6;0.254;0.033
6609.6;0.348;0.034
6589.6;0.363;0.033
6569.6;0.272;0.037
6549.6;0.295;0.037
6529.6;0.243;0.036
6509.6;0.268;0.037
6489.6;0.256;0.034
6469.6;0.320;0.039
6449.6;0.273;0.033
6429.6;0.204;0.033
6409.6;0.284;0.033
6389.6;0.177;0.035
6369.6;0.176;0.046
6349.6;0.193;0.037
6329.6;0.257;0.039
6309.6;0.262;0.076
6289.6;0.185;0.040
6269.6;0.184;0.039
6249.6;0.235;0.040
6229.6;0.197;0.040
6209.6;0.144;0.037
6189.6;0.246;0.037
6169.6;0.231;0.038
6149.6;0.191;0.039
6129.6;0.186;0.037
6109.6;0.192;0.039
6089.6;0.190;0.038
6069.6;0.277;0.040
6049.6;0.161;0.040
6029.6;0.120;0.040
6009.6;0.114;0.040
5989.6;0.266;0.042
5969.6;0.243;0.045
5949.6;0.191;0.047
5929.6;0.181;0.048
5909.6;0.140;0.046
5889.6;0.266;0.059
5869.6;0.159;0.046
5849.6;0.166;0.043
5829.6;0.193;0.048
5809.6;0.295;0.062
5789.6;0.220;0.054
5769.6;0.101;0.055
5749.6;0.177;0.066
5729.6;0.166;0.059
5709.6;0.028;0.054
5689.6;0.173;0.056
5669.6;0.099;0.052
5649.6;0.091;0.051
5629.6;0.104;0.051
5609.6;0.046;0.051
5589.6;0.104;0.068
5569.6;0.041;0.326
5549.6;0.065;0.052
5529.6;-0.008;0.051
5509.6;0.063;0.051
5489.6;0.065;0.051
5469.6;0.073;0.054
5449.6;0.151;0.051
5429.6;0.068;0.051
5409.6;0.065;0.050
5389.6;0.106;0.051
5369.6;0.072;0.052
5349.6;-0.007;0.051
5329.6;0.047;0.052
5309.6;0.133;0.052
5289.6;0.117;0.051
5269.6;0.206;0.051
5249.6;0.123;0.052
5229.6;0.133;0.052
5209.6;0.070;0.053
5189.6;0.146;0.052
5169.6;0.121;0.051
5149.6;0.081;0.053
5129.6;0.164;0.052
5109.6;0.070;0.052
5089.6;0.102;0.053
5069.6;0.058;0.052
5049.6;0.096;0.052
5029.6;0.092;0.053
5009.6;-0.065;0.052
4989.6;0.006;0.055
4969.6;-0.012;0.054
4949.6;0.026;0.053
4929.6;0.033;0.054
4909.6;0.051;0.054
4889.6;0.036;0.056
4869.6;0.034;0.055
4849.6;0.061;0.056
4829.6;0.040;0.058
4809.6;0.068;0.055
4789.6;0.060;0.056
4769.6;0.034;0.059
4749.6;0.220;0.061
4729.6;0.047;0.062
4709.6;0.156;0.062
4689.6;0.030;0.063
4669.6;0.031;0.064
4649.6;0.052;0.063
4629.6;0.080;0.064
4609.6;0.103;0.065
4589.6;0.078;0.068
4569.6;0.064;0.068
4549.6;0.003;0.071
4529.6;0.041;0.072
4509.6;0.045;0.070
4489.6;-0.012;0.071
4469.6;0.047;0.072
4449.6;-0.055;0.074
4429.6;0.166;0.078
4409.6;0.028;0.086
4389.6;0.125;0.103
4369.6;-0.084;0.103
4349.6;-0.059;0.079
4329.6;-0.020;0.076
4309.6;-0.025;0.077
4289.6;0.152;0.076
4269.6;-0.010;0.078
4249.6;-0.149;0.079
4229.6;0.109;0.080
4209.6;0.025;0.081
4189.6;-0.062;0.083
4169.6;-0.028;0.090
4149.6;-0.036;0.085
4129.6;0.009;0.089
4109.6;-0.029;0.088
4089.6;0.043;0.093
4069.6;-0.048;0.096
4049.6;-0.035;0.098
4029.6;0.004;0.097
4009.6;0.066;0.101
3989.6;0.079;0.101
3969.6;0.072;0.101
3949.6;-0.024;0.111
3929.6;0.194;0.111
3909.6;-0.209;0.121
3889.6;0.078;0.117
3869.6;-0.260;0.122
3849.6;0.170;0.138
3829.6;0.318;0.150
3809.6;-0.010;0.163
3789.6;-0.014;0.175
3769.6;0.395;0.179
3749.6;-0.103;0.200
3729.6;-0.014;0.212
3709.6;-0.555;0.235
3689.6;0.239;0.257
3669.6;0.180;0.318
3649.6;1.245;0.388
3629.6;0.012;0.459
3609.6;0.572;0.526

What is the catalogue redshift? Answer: 0.78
